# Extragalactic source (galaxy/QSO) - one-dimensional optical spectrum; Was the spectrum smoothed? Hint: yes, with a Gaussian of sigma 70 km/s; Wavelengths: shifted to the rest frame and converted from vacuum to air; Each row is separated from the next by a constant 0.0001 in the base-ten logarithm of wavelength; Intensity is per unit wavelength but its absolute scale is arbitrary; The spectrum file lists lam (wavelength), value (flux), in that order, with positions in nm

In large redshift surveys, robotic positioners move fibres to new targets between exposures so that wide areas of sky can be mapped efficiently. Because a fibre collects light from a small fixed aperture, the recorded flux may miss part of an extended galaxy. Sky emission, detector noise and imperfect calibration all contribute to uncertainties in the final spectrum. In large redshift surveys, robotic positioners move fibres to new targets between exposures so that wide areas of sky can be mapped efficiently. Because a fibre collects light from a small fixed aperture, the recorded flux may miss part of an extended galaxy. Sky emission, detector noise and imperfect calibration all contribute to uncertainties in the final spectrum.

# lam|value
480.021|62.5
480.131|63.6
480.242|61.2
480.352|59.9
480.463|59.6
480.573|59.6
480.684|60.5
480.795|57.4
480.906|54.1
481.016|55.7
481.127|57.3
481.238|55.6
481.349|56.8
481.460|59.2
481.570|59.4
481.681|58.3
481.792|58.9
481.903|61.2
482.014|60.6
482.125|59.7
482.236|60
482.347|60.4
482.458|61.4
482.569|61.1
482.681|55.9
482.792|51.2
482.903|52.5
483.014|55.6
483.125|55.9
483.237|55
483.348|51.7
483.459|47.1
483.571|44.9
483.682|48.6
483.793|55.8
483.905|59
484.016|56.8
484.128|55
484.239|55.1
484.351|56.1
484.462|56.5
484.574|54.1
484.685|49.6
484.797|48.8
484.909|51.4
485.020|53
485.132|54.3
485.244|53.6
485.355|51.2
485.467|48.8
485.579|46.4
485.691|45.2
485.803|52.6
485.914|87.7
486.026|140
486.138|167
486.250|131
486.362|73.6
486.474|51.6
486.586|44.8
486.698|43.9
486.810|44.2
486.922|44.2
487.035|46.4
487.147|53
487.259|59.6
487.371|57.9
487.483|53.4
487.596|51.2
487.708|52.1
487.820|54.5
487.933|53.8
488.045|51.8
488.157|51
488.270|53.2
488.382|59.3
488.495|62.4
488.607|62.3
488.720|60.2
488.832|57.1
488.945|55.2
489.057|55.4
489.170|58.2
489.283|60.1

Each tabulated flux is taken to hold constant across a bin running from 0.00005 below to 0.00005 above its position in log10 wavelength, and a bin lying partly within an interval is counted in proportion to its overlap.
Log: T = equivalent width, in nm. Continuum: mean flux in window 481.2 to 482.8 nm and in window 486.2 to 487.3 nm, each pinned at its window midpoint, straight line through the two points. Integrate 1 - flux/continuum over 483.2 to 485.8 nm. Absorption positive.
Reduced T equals 0.299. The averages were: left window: 58.9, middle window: 52.1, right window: 58.8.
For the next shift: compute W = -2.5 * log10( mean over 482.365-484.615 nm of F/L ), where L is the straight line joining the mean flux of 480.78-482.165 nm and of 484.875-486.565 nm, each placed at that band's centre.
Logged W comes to 0.20 mag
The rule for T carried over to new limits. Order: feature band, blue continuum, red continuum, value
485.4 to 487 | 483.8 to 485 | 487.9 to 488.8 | -0.490 nm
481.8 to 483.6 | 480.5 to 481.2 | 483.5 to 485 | -0.032 nm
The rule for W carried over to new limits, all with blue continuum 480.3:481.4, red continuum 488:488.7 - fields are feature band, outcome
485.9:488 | -0.197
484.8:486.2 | -0.226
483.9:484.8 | 0.051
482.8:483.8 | 0.113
